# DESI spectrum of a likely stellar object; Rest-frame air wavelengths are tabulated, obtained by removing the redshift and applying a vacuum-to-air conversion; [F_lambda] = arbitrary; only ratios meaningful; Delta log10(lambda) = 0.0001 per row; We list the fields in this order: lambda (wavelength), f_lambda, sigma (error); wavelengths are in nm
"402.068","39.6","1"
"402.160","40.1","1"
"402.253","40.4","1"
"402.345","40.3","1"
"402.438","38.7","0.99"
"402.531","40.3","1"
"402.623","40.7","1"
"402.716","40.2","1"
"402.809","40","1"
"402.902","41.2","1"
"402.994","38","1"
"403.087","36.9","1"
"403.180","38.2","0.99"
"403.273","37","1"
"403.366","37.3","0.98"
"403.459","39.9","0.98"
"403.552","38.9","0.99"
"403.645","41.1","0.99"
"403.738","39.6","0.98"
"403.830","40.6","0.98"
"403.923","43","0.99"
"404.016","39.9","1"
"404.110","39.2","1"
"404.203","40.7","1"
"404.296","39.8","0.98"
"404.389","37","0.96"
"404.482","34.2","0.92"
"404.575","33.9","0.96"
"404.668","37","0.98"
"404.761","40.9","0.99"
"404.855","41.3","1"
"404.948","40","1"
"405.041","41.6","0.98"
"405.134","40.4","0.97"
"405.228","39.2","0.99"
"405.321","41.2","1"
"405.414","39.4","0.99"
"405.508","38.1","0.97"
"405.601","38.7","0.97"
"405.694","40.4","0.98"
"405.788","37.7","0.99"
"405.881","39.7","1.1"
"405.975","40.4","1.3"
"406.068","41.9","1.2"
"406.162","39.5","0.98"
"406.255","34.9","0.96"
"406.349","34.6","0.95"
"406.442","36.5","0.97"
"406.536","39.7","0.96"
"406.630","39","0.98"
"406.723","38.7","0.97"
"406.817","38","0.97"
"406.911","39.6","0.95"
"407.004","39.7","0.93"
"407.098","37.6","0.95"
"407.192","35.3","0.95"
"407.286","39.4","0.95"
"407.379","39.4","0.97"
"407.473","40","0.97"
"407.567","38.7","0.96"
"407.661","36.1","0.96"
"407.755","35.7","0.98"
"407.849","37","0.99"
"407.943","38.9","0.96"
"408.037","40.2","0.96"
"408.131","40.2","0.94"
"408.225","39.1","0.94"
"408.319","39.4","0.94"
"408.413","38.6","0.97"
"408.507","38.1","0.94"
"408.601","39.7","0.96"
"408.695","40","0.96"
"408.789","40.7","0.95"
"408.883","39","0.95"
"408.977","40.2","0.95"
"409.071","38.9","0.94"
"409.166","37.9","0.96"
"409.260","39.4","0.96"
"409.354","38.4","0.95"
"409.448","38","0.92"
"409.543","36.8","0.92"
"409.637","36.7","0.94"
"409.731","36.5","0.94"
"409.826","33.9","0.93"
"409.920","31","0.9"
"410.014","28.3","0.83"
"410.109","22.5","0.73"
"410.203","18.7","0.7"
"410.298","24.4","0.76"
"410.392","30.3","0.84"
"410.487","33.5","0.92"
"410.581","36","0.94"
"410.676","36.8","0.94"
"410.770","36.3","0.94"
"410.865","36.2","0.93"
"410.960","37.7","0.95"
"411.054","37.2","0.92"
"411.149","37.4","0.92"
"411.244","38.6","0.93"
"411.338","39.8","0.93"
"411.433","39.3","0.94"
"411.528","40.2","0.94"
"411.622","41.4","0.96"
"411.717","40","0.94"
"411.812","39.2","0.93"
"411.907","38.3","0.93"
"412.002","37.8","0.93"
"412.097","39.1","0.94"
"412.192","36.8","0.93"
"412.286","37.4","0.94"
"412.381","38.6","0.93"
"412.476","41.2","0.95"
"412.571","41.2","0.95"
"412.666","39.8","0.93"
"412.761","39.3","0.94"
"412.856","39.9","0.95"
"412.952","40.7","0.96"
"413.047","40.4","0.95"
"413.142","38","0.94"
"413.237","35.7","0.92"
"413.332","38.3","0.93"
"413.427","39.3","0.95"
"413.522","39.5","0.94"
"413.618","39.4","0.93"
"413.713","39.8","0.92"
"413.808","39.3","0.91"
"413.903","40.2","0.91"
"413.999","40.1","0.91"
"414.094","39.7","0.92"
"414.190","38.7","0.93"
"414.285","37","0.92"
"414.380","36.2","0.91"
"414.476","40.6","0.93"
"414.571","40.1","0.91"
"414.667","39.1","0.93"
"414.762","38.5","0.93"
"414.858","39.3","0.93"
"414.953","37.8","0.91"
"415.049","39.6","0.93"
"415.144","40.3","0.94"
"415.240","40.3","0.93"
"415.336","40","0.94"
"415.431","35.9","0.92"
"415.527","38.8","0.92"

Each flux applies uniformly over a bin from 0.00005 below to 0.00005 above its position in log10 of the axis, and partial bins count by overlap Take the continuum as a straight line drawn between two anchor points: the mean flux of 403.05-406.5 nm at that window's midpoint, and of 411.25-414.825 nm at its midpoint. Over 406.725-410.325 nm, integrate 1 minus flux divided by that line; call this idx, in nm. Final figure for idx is 0.215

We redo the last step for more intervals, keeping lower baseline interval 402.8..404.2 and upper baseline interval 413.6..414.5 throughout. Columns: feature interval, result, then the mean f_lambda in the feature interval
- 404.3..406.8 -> 0.040 nm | 38.7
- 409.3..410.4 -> 0.219 nm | 31.4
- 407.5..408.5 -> 0.021 nm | 38.4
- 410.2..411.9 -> 0.127 nm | 36.2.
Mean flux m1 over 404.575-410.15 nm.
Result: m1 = 38.1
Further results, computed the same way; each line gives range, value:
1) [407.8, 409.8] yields 38.7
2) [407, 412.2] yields 36.9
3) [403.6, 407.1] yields 39.1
